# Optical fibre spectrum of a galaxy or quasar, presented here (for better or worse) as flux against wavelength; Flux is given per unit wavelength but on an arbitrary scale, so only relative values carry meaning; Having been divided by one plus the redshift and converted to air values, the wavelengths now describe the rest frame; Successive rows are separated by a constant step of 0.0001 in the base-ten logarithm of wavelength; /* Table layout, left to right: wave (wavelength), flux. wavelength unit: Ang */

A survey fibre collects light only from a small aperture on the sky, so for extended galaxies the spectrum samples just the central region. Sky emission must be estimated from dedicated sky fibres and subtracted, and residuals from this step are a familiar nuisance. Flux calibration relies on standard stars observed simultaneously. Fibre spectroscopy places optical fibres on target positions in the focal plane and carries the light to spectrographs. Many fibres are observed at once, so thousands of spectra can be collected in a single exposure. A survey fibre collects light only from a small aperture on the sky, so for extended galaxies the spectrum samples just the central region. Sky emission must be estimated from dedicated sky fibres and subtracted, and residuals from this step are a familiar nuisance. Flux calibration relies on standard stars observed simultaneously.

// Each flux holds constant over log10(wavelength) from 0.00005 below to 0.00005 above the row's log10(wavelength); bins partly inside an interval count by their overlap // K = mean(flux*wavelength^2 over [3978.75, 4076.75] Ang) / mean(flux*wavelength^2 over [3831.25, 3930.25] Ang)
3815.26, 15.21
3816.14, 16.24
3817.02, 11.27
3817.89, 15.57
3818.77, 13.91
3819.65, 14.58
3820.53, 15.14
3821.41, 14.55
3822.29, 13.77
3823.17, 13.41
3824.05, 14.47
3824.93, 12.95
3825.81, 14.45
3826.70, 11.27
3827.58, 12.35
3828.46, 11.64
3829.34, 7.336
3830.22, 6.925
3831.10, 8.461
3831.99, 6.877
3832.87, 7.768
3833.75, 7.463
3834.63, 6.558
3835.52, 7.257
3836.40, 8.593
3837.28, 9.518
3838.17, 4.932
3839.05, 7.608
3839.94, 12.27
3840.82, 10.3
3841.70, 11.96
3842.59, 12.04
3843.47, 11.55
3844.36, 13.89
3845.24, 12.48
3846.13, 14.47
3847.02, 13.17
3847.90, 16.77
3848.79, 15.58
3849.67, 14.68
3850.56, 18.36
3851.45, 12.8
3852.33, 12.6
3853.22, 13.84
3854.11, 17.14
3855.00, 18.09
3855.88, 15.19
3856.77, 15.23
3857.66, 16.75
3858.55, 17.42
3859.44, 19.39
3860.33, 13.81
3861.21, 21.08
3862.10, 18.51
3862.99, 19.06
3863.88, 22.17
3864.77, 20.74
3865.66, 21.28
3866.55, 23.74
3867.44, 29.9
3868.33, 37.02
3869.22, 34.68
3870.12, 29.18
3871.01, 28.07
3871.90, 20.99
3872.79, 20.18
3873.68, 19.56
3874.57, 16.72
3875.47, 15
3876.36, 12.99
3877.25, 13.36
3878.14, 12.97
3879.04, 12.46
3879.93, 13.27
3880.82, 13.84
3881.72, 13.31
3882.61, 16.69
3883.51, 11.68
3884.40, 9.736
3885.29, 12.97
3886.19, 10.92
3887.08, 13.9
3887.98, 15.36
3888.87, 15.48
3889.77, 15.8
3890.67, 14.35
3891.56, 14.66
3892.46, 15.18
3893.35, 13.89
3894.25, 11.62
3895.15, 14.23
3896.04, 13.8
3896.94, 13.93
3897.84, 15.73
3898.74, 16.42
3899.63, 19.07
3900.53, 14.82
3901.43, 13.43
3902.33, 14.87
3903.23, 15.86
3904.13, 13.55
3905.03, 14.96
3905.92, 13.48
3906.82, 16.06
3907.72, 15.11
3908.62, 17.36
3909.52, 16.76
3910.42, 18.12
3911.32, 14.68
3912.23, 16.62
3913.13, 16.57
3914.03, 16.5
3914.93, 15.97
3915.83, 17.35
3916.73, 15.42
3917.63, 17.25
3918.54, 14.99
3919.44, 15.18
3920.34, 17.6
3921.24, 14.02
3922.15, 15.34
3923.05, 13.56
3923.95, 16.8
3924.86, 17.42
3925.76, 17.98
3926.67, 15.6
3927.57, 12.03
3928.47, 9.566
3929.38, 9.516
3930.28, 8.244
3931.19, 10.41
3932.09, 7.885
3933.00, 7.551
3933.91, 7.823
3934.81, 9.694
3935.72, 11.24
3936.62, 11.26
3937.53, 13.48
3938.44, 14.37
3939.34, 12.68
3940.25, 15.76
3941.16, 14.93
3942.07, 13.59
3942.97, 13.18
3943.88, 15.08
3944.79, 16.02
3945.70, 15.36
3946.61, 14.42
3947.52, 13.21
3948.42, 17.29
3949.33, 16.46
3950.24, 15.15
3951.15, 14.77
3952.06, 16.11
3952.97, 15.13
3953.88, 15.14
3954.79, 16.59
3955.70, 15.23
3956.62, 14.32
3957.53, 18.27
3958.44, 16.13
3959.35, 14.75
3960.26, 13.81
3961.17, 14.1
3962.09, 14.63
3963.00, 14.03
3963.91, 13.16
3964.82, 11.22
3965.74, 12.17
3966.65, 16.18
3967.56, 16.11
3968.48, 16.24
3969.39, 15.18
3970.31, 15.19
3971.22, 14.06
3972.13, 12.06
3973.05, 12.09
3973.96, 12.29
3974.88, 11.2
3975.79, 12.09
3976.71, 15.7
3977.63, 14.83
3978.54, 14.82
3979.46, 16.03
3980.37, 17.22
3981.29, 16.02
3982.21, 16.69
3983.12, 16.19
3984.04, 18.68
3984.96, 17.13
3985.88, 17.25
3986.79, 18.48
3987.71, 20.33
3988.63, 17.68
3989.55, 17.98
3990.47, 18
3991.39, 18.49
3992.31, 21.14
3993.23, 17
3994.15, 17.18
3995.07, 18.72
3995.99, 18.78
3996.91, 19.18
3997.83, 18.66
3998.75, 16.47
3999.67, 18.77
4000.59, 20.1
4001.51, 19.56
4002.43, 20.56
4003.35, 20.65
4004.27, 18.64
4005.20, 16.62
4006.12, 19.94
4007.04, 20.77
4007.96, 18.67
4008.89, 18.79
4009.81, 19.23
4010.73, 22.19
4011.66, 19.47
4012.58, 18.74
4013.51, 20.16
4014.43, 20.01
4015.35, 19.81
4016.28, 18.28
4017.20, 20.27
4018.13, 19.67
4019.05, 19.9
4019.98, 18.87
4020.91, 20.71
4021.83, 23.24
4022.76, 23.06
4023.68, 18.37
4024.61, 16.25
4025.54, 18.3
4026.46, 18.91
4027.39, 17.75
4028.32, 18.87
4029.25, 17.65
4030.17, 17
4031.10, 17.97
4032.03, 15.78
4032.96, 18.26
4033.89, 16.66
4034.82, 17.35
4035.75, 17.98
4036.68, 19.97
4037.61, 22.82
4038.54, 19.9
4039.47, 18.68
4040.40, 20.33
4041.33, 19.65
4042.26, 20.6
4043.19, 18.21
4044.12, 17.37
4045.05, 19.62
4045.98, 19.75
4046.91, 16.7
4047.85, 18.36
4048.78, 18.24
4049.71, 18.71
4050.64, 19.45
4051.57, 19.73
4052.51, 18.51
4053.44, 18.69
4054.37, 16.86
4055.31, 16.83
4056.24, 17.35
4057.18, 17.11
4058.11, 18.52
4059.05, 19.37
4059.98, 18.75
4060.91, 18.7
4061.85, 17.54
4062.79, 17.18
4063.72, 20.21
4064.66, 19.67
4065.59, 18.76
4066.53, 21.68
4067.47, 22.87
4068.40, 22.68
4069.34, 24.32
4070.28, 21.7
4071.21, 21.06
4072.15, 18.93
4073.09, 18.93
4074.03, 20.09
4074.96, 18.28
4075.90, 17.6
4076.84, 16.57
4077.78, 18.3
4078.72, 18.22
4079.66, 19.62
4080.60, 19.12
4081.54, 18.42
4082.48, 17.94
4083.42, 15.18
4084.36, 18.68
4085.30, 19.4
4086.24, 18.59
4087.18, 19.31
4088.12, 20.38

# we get 1.32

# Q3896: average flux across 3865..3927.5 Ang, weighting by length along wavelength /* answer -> 16.6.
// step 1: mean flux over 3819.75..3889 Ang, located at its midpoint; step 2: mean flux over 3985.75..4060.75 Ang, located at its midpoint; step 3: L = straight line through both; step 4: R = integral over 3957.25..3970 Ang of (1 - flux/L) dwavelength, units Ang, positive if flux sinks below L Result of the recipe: 2.1 Ang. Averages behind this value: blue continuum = 15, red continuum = 18.9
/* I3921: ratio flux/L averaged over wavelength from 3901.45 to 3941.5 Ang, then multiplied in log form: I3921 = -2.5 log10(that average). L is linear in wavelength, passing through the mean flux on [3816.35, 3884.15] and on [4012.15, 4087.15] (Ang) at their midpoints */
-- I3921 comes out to 0.17 mag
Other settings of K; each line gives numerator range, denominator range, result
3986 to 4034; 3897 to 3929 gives 1.28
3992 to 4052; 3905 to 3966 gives 1.39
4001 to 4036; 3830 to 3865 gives 1.56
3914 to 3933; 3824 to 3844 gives 1.51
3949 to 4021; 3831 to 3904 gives 1.17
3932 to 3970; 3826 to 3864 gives 1.16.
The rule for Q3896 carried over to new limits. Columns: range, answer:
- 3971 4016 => 17.7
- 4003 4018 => 19.5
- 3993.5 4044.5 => 19.1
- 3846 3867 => 17.2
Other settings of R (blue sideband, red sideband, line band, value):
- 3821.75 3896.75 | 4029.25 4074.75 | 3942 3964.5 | 2.53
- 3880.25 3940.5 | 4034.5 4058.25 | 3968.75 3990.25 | 1.11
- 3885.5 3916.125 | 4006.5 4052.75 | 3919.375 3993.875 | 9.88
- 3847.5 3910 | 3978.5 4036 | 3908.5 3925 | 1.17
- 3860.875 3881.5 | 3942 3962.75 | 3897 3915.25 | 2.51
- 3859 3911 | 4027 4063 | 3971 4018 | 0.71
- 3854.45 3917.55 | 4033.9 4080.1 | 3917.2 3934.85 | 4.52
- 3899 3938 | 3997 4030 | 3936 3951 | 1.05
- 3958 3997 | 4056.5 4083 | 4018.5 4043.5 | -1.64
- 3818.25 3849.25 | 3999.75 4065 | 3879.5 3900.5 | -1.05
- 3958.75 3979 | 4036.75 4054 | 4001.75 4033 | -3.64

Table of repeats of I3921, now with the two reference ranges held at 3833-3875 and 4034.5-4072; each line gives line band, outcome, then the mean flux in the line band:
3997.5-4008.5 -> -0.03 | 19.1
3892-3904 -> 0.17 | 14.8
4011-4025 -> -0.06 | 19.8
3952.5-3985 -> 0.22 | 14.8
